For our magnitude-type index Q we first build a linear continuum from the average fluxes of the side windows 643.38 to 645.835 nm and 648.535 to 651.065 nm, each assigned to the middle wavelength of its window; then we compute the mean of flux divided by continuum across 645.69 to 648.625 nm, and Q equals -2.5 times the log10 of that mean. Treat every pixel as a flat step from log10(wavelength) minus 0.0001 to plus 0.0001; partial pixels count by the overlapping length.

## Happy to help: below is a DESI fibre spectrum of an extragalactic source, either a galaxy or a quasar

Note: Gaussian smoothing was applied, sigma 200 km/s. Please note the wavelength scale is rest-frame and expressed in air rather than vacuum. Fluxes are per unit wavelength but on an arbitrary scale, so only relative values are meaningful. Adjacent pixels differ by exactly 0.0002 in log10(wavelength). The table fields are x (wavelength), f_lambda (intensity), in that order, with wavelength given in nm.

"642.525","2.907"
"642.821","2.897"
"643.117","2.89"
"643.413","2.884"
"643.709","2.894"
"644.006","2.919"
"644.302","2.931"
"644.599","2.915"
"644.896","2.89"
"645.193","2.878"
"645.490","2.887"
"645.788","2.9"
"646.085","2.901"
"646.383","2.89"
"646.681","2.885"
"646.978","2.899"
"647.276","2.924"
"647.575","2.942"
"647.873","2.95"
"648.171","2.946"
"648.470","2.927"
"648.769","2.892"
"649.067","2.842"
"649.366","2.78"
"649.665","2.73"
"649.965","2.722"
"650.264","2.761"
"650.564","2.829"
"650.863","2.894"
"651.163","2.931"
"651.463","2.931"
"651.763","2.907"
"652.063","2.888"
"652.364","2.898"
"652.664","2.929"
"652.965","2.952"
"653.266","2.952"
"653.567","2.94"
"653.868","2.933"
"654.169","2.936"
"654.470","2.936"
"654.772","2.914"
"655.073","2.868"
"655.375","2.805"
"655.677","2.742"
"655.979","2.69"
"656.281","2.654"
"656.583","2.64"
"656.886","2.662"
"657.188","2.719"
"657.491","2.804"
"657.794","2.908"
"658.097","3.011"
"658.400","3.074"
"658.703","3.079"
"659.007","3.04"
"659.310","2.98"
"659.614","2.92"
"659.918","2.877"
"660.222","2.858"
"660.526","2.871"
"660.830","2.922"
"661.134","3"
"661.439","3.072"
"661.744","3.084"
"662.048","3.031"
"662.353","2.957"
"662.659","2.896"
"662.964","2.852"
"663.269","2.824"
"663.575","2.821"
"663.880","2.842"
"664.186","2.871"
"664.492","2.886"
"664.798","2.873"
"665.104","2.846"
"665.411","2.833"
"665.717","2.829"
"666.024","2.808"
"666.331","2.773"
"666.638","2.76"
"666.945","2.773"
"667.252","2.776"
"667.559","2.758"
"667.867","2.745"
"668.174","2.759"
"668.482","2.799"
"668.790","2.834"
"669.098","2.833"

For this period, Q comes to -0.022 mag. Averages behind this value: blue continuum 2.9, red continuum 2.81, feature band 2.92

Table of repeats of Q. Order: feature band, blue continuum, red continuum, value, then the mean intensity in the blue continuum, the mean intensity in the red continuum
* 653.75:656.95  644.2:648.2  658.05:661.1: 0.05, 2.91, 2.96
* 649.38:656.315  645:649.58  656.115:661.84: 0.01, 2.89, 2.9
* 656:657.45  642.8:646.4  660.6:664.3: 0.09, 2.9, 2.93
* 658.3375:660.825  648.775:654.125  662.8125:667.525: -0.04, 2.87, 2.82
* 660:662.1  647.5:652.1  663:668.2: -0.05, 2.87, 2.81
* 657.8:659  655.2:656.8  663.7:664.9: -0.11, 2.71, 2.87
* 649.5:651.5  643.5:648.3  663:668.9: 0.02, 2.91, 2.81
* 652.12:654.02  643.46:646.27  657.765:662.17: 0.01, 2.9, 2.98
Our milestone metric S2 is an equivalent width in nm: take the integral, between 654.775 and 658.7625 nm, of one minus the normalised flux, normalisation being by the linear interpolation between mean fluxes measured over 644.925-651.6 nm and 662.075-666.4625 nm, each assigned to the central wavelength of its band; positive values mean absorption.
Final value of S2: 0.07 nm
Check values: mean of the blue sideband 2.87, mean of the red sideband 2.86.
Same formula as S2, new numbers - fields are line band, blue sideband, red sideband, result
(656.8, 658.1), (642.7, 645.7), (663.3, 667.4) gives 0.02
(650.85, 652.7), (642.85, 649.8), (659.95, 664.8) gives -0.01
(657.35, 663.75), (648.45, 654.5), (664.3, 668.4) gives -0.26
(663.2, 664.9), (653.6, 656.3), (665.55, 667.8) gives -0.04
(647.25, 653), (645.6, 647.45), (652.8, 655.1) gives 0.08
